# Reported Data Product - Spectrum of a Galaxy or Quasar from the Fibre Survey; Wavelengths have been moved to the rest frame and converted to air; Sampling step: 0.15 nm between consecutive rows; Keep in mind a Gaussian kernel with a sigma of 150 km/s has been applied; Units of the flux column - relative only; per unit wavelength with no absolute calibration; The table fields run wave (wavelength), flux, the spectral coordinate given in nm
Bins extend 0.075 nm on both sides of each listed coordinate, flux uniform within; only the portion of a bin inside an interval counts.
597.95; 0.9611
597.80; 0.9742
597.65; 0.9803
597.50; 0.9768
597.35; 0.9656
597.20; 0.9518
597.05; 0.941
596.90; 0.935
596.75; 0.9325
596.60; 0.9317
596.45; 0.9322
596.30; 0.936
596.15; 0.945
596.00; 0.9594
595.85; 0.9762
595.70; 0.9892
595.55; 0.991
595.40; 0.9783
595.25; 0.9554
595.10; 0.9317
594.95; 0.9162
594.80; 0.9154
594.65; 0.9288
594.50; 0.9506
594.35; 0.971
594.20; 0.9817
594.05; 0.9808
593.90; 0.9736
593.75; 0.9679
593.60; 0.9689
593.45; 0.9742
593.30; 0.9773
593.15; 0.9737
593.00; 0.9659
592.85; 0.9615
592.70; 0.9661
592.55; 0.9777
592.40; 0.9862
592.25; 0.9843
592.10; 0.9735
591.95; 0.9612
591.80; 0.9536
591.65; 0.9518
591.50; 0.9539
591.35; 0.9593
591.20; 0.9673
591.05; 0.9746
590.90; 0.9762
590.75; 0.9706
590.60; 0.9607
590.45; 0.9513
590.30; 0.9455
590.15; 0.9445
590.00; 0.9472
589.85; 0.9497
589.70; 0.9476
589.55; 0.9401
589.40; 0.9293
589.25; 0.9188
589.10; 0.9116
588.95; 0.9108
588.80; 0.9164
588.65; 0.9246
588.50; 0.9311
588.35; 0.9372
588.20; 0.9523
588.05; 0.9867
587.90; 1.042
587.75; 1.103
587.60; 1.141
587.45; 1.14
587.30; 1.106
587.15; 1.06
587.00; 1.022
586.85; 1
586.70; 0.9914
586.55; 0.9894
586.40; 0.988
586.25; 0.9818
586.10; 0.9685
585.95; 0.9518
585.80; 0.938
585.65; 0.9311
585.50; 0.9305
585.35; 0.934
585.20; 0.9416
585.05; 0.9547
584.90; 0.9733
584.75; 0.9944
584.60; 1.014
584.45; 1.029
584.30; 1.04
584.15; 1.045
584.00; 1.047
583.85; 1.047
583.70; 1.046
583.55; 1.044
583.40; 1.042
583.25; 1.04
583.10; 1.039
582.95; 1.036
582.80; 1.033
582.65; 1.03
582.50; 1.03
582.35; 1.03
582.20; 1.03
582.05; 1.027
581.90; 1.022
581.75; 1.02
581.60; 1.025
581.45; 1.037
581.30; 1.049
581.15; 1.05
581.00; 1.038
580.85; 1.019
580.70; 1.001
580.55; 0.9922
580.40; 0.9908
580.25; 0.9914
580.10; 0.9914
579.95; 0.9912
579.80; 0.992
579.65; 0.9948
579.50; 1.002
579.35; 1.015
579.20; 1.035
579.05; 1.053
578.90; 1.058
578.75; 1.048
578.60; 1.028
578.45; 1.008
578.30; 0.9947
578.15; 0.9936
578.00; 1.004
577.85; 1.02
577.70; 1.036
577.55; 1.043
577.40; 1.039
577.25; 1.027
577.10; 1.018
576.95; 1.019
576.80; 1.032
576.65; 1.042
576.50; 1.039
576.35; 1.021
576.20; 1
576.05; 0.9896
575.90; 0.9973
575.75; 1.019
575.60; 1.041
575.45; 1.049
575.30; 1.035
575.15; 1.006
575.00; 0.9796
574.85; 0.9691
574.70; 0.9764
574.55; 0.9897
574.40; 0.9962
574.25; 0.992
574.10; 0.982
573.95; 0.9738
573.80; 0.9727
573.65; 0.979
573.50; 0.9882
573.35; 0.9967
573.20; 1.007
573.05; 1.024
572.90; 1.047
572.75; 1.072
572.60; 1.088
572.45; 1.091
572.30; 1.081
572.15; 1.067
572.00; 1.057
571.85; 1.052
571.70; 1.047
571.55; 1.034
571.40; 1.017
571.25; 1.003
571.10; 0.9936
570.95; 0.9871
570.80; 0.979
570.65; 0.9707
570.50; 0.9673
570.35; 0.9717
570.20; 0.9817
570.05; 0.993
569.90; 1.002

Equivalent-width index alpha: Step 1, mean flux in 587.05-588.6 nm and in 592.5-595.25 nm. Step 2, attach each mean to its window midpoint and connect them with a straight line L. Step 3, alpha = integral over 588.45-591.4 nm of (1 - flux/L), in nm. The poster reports 0.194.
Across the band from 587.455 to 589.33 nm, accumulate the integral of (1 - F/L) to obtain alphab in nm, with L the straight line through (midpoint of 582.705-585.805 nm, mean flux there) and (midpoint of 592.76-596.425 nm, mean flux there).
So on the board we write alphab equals 0.02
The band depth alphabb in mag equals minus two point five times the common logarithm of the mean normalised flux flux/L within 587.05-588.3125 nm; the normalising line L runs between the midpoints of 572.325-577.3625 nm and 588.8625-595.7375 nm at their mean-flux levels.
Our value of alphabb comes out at -0.095 mag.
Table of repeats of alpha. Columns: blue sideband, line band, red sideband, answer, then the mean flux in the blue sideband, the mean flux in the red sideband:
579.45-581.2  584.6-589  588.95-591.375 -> -0.10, 1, 0.948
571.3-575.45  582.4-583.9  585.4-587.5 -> -0.05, 1.02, 0.997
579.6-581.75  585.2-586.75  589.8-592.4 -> 0.04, 1.01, 0.961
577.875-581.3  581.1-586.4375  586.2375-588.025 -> 0.12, 1.01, 1.05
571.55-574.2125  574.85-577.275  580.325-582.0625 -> 0.02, 1.03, 1.02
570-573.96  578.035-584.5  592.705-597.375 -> -0.21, 1.02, 0.957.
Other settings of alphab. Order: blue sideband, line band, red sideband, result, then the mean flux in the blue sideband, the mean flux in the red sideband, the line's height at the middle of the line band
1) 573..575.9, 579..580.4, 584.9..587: -0.03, 0.999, 0.964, 0.983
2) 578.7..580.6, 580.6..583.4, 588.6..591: -0.10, 1.01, 0.941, 0.995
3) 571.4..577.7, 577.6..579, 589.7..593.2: -0.02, 1.02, 0.963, 1.01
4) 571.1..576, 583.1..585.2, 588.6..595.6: -0.08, 1.02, 0.956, 0.983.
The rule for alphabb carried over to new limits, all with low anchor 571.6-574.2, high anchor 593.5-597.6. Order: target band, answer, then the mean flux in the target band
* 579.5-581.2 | 0.00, 1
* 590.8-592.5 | 0.00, 0.968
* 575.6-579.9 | -0.01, 1.02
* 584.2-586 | 0.02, 0.971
